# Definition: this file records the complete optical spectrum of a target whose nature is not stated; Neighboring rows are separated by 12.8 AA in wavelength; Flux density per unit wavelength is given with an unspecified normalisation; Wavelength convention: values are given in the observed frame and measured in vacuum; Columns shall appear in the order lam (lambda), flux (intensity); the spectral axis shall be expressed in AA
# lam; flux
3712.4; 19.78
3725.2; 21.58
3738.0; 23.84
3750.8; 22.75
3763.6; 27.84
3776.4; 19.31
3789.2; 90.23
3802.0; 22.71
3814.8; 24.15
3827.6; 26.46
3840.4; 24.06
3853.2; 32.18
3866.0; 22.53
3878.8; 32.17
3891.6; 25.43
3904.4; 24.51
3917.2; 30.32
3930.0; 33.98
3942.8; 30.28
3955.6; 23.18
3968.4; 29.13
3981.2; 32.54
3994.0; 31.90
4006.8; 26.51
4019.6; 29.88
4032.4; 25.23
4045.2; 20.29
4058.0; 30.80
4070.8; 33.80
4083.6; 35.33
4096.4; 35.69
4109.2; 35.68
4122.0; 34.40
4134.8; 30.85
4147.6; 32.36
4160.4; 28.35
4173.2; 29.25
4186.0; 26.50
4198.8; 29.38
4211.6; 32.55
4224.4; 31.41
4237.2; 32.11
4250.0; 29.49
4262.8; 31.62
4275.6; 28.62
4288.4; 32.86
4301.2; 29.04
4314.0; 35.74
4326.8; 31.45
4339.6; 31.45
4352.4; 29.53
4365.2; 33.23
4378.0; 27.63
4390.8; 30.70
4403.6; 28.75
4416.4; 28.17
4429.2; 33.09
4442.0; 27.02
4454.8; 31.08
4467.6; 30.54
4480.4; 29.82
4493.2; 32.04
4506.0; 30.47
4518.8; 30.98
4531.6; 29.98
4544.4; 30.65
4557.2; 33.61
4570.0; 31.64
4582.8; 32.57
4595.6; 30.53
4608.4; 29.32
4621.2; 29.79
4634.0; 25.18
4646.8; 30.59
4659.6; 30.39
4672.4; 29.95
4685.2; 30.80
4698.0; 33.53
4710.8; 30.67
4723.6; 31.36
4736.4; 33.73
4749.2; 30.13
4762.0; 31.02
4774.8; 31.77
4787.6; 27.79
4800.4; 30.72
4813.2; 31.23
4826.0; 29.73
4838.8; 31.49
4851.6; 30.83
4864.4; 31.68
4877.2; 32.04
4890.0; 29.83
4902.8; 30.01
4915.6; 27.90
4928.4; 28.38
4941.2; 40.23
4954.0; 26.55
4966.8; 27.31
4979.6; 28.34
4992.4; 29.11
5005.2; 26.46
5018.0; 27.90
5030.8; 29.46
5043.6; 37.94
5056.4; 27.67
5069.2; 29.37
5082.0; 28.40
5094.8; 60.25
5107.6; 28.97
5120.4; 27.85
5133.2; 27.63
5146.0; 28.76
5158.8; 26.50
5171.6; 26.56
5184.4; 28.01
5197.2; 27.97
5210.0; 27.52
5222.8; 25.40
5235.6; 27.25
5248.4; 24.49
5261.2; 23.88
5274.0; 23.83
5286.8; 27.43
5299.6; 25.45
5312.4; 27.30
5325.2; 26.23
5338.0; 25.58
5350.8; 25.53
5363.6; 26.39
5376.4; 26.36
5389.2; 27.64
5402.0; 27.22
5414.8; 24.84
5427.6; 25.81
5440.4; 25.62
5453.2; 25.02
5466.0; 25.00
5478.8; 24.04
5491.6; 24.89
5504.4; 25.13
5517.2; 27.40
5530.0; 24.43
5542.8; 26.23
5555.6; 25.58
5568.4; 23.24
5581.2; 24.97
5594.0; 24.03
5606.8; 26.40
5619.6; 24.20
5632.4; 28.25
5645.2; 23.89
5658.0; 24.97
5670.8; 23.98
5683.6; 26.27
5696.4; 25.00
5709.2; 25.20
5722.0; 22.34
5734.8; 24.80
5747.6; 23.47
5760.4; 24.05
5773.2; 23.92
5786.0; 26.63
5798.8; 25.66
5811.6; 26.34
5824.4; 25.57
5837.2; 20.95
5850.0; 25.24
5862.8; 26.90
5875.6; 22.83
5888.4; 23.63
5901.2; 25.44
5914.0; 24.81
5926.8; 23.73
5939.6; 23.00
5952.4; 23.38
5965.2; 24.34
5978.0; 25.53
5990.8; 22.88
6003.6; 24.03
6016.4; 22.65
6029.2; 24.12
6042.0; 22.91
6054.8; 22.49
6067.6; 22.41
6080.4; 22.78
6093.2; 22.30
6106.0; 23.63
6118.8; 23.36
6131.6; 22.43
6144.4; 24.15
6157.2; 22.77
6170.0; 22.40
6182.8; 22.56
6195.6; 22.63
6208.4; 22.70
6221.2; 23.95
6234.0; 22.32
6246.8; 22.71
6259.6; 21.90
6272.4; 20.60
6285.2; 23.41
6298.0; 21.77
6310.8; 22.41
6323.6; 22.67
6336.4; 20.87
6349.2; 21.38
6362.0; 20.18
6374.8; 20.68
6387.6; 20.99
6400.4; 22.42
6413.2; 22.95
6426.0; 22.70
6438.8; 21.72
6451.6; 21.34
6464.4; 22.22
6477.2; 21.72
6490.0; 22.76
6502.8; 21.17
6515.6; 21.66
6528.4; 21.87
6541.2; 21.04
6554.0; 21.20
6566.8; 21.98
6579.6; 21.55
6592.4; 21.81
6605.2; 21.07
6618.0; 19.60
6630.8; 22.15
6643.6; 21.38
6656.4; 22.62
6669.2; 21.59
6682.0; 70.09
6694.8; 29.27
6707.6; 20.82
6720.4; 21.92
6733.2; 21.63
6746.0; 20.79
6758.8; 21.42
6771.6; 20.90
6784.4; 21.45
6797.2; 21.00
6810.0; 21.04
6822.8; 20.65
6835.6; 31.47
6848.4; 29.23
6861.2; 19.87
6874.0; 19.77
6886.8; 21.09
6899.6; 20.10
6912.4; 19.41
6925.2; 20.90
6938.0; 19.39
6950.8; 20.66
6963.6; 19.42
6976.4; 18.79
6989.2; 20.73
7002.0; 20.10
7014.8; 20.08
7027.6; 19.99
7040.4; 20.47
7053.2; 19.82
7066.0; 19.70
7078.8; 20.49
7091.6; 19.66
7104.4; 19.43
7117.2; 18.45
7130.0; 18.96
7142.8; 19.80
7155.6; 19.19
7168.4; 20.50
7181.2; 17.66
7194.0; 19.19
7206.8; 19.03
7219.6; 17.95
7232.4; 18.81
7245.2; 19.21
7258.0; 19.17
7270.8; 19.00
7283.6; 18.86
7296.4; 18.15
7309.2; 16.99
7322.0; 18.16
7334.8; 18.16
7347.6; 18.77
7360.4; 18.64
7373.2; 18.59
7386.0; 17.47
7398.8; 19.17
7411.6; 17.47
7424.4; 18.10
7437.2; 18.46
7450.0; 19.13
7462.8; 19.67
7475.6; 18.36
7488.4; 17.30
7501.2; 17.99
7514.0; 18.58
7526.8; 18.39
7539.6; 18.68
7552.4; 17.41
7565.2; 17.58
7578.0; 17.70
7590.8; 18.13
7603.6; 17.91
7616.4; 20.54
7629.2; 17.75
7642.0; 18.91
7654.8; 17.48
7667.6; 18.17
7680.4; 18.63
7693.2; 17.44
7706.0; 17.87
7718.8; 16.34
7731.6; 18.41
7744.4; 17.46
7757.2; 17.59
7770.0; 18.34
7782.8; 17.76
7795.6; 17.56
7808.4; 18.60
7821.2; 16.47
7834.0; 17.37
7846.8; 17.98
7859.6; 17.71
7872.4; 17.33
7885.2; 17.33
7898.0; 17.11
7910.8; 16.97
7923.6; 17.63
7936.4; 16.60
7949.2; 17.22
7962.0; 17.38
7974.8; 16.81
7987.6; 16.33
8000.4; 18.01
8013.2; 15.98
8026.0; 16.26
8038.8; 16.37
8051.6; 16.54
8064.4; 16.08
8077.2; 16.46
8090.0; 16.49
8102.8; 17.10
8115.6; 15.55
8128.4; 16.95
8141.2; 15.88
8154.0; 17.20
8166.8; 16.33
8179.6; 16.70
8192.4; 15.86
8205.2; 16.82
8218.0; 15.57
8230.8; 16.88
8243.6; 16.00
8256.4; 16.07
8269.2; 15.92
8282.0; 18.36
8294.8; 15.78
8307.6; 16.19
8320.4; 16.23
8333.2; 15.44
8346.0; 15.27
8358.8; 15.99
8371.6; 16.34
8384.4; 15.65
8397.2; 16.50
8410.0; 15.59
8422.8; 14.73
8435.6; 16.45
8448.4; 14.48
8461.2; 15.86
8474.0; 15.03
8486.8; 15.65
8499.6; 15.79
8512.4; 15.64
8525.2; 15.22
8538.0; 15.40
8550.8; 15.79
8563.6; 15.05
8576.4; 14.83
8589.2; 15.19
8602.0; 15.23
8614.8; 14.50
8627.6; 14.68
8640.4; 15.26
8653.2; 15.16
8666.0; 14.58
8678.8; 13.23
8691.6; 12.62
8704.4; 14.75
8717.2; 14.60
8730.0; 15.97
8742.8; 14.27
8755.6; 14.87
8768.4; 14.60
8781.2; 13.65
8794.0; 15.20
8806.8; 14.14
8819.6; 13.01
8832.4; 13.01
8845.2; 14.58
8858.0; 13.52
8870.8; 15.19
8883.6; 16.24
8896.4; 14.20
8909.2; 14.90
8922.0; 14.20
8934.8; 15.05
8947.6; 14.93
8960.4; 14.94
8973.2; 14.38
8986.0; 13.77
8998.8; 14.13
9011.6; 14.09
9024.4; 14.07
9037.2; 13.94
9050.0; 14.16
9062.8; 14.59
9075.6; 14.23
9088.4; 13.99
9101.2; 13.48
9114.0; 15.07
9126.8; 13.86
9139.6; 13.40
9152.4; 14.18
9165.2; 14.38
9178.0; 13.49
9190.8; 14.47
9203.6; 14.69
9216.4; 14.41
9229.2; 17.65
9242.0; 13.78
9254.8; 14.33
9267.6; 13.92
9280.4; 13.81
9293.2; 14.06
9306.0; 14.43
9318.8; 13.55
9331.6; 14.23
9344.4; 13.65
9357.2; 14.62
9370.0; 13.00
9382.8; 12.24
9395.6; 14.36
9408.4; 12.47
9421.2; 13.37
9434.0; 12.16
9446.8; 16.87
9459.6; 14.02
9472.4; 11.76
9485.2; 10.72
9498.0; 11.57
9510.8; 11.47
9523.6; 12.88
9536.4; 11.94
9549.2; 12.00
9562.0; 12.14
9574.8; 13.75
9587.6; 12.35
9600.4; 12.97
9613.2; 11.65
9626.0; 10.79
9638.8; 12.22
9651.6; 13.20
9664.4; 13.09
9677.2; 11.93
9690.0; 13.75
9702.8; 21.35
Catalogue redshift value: 0.02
